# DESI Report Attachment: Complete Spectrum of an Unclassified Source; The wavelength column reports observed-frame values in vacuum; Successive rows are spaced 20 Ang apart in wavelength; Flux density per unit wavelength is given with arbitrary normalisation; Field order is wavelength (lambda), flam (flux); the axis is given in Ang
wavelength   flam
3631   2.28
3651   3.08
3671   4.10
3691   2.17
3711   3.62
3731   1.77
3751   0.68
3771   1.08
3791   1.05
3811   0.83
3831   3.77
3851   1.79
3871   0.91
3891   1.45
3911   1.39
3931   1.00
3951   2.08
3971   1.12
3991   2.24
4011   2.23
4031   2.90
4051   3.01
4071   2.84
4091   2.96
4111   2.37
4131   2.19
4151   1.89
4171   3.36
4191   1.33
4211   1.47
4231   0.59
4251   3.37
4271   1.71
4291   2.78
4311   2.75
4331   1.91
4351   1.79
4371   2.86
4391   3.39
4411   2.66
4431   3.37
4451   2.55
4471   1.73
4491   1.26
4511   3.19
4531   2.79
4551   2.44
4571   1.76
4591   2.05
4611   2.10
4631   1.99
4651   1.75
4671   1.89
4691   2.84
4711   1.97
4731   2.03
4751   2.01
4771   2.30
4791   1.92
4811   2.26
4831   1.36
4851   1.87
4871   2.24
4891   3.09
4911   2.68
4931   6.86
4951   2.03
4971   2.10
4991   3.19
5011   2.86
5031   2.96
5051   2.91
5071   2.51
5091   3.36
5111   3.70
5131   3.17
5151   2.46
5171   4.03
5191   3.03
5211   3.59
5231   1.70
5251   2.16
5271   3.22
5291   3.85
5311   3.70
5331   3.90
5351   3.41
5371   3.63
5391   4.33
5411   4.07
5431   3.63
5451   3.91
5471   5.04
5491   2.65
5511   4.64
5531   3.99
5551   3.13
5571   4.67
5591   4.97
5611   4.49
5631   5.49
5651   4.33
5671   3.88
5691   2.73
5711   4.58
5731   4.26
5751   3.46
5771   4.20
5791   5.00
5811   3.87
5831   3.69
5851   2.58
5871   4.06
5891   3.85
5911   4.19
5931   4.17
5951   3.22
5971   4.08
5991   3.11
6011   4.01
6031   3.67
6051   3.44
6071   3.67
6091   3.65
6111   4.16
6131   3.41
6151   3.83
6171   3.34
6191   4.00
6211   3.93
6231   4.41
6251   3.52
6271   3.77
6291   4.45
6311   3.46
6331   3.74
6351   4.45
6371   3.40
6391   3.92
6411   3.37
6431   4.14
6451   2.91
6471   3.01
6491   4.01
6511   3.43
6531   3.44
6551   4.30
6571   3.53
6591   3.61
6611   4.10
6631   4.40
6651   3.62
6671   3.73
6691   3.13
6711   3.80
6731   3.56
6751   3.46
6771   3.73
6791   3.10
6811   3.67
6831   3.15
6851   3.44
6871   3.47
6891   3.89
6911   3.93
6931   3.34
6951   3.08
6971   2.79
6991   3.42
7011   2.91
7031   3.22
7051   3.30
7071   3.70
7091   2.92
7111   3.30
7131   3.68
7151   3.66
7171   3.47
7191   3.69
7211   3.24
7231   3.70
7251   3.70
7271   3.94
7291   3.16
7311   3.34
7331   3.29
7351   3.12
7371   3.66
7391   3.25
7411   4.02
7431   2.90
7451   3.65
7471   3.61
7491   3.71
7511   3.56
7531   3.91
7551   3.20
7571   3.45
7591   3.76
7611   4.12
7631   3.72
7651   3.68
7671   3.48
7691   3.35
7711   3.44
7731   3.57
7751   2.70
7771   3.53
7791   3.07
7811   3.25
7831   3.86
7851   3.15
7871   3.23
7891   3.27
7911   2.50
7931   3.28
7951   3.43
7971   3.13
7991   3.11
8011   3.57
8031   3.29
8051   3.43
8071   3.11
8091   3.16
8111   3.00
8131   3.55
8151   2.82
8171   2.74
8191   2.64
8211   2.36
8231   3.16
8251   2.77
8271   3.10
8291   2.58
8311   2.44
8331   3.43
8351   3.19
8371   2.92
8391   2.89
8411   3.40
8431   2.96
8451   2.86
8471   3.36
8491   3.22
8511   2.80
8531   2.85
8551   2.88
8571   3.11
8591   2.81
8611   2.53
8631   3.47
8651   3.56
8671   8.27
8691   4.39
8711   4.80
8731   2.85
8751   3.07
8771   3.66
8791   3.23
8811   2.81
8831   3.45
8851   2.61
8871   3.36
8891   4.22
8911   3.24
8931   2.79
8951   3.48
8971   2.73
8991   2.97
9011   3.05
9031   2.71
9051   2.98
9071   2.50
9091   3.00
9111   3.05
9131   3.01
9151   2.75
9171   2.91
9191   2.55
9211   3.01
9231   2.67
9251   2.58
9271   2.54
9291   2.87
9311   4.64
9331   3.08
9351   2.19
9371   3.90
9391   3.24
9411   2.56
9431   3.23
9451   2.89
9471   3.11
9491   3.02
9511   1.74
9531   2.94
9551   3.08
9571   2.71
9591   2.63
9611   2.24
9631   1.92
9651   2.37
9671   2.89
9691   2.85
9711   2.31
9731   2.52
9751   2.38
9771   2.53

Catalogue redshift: 0.32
